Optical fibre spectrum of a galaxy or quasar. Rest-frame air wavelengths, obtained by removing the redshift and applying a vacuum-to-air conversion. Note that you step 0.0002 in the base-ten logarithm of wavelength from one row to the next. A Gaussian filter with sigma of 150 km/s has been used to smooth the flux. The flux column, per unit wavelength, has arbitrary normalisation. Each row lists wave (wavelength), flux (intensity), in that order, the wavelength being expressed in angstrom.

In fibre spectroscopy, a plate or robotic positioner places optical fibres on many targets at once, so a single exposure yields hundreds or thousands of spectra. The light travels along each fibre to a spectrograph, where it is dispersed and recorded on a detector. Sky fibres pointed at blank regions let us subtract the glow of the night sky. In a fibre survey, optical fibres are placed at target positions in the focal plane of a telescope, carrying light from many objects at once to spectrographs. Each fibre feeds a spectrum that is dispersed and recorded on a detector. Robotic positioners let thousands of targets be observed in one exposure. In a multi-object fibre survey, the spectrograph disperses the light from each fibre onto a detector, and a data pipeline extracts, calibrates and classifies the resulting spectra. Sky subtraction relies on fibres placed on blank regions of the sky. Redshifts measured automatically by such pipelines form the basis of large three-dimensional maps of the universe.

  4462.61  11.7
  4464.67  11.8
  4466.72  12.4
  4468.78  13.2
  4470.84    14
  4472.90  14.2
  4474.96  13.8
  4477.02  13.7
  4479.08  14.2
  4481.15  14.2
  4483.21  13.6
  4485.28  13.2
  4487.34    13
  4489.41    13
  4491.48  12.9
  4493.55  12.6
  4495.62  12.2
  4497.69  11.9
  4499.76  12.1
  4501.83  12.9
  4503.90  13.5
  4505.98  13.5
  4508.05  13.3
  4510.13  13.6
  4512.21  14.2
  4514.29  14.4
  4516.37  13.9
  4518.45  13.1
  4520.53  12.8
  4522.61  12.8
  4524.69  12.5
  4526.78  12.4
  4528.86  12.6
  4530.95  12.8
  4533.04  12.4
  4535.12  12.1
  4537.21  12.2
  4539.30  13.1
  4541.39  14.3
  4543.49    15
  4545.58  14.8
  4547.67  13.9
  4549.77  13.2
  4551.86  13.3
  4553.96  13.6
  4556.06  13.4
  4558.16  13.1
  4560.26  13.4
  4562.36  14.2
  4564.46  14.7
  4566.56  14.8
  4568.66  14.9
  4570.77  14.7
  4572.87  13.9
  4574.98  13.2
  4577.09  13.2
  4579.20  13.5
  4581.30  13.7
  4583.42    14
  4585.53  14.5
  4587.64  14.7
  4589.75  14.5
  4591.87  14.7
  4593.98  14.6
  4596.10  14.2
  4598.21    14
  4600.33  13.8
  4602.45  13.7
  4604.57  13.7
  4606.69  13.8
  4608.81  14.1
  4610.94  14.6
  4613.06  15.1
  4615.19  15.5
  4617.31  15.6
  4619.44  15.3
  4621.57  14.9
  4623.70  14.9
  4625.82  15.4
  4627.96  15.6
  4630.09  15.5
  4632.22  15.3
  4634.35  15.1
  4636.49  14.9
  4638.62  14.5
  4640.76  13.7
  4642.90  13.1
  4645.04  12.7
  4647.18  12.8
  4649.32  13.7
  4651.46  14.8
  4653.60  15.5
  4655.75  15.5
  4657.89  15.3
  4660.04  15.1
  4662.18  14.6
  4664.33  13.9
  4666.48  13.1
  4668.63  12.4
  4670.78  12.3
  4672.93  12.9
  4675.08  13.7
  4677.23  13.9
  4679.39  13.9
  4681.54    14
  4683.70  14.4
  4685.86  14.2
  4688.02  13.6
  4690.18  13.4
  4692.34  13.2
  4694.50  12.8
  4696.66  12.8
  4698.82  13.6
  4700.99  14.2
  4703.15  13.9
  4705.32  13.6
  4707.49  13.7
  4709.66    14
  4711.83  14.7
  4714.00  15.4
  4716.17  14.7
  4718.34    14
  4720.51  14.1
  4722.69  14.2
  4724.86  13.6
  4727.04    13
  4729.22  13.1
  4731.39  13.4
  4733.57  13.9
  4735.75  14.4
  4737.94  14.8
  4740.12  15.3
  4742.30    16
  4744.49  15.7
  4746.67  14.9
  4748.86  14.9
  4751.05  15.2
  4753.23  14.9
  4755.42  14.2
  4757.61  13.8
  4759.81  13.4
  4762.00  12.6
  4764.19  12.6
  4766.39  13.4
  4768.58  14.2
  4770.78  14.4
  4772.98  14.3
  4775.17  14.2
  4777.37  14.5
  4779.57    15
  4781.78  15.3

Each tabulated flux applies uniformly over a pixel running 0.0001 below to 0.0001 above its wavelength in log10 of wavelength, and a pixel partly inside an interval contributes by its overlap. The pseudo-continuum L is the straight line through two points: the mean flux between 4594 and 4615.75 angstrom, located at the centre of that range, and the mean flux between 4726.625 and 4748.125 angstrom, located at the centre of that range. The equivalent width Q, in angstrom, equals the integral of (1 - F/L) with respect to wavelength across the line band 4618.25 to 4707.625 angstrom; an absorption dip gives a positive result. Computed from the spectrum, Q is 1.6 angstrom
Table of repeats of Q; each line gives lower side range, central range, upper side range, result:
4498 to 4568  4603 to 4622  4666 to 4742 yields -1.6 angstrom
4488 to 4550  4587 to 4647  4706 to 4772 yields -4.0 angstrom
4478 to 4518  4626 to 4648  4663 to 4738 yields -1.3 angstrom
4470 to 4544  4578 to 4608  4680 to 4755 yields -1.1 angstrom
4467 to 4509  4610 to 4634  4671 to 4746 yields -2.7 angstrom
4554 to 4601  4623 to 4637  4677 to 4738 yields -1.3 angstrom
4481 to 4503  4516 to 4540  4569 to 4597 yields 1.2 angstrom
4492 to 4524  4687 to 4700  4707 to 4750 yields 0.9 angstrom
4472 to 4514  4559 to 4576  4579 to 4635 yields -0.1 angstrom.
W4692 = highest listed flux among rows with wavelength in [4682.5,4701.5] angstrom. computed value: 14.4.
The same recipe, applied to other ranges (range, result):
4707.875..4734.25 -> 15.4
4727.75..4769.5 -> 16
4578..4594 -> 14.7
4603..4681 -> 15.6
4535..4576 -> 15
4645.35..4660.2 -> 15.5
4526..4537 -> 12.8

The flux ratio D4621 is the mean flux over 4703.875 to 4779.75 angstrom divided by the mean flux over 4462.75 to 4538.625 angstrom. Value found 1.09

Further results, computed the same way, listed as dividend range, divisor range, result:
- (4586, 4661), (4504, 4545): 1.10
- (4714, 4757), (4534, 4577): 1.05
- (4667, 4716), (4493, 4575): 1.02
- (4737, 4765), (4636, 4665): 1.02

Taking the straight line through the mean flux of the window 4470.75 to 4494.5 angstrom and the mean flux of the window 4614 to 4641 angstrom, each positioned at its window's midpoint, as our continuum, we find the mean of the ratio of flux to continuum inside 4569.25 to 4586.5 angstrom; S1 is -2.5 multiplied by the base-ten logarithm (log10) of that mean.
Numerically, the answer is 0.06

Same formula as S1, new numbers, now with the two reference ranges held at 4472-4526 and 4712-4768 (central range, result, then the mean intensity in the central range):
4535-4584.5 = -0.022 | 13.8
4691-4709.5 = 0.045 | 13.5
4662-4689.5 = 0.032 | 13.6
